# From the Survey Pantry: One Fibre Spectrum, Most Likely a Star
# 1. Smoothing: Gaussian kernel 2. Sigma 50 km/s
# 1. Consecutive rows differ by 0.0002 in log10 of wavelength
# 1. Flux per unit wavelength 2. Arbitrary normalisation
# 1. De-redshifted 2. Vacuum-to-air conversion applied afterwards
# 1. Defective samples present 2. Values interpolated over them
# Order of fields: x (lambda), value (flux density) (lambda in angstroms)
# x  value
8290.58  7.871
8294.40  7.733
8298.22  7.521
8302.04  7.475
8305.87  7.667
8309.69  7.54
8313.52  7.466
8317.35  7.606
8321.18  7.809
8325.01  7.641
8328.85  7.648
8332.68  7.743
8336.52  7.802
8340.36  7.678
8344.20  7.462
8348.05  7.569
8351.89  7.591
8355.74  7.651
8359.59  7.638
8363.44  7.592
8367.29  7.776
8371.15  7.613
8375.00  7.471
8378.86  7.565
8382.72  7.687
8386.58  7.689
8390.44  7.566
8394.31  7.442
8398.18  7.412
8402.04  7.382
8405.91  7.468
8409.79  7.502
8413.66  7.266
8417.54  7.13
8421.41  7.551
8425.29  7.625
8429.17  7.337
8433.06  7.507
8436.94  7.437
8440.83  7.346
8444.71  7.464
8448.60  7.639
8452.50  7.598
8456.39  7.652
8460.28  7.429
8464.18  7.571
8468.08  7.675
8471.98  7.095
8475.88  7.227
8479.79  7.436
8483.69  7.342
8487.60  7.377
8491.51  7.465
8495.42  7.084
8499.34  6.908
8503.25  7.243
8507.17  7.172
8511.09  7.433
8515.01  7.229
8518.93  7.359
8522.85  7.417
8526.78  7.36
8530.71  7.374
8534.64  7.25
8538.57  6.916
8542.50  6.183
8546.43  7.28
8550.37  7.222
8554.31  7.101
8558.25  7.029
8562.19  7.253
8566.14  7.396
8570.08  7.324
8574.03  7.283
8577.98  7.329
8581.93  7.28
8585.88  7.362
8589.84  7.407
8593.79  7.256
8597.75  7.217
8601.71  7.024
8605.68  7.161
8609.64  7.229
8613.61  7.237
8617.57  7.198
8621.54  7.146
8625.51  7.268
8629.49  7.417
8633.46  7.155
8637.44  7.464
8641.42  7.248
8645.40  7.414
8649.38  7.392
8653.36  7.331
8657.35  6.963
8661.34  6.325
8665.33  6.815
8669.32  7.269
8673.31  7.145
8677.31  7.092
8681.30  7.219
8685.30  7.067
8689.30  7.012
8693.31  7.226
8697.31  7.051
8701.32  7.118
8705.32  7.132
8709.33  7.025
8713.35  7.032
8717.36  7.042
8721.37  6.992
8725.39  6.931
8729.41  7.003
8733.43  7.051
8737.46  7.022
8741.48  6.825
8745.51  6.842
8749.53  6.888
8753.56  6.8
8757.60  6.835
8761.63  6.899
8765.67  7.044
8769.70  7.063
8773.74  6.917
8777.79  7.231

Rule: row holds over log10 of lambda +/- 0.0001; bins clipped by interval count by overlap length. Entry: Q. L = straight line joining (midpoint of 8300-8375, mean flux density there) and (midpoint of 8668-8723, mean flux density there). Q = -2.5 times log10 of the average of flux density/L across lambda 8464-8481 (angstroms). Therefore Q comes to 0.007 mag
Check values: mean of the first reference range 7.63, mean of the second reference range 7.1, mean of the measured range 7.38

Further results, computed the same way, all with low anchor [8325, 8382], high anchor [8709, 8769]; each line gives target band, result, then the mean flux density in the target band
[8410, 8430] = 0.02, 7.4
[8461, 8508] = 0.01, 7.3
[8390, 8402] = 0.02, 7.45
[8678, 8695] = -0.01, 7.13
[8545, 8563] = 0.02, 7.17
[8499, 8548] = 0.02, 7.17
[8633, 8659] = -0.03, 7.29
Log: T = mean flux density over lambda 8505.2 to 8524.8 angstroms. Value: 7.32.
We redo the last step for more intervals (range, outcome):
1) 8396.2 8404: 7.4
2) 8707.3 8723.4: 7.02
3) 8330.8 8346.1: 7.67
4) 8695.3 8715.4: 7.07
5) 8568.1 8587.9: 7.32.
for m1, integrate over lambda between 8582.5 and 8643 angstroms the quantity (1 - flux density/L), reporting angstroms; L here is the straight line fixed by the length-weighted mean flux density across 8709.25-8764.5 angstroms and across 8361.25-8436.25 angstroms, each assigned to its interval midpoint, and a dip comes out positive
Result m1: -0.9 angstroms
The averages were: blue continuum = 7.5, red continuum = 6.94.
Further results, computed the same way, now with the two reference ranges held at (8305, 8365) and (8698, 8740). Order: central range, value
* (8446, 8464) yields -0.3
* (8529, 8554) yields 0.9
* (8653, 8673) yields 0.5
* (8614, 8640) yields -0.3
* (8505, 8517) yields 0.1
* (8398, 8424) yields 0.4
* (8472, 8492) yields 0.2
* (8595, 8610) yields 0.1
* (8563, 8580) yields -0.2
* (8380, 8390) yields -0.1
